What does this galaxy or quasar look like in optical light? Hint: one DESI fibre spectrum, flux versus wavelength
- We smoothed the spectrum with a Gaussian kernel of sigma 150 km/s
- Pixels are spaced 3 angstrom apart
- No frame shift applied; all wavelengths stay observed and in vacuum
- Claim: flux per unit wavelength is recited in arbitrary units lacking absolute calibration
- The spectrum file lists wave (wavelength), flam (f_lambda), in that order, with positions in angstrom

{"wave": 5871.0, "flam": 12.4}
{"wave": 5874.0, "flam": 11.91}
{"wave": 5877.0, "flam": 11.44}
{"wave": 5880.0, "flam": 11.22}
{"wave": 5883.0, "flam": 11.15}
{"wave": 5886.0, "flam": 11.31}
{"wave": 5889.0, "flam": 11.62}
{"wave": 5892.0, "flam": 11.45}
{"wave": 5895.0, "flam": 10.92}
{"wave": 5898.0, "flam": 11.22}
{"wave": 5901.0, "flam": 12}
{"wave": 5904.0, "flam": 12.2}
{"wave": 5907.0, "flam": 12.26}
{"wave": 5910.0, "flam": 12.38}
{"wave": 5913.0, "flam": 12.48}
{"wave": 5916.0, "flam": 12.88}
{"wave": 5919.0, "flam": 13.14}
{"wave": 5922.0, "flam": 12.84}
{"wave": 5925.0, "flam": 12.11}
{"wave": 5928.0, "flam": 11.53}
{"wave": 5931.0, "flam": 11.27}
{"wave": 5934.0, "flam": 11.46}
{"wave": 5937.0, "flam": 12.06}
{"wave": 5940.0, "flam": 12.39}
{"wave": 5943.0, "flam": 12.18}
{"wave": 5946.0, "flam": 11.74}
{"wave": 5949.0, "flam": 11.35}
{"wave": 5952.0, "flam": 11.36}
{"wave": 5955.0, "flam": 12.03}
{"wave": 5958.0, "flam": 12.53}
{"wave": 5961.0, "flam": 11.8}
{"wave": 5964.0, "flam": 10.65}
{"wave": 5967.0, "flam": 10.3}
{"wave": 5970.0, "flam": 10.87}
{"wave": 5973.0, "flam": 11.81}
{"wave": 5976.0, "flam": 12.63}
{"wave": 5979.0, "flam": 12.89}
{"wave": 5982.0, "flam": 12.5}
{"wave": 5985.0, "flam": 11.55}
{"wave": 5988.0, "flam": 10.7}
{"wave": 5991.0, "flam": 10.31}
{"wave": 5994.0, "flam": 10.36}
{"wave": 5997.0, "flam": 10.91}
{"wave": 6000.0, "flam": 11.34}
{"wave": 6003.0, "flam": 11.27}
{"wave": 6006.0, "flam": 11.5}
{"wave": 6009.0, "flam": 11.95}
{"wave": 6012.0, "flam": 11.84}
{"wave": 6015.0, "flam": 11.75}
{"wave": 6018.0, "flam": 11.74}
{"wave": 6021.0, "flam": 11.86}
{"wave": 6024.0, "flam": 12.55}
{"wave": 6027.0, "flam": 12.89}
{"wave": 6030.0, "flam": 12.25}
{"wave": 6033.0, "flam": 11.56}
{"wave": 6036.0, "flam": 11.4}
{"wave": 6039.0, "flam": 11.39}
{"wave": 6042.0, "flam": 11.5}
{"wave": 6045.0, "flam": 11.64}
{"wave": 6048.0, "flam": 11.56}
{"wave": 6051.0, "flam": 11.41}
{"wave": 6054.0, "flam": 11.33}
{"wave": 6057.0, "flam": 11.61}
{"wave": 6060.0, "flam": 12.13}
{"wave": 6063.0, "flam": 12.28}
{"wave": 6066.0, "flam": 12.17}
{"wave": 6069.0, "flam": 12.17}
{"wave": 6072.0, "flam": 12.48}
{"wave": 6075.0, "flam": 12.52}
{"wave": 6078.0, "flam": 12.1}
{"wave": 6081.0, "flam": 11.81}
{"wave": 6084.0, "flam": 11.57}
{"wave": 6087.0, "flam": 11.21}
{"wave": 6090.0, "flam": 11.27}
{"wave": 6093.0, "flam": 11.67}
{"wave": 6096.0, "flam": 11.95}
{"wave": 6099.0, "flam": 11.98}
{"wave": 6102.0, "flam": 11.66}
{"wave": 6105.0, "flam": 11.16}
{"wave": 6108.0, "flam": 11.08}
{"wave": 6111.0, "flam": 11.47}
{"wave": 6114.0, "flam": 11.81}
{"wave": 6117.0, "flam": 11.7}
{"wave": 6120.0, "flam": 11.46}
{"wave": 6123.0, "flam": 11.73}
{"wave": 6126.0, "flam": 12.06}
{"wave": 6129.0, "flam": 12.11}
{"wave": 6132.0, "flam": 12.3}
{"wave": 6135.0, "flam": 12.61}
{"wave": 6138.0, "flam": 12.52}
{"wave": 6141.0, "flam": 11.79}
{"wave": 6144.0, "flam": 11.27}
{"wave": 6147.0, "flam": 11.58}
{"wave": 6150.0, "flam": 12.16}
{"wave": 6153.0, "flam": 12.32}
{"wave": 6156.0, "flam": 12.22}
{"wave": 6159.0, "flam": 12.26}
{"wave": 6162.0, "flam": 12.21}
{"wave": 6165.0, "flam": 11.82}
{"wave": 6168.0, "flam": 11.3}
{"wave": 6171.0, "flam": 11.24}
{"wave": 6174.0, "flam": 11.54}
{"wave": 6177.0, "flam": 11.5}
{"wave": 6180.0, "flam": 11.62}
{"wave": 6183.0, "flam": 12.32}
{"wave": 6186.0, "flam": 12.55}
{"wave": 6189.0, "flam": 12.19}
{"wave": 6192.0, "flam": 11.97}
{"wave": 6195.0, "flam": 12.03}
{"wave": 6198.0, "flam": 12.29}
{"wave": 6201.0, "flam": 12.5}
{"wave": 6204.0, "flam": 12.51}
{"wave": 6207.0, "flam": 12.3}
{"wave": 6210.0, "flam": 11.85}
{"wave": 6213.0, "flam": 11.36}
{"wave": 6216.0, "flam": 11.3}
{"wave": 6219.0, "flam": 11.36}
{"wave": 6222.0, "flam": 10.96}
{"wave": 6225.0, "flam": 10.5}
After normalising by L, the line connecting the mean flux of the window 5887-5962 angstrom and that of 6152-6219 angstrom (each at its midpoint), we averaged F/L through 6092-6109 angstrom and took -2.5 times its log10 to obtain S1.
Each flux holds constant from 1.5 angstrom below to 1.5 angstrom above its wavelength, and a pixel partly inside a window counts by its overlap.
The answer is 0.03 mag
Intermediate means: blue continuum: 12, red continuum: 11.9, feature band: 11.6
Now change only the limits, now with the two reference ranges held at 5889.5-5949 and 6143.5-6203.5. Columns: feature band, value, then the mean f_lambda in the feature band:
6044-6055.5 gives 0.05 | 11.5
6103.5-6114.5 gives 0.06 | 11.3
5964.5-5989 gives 0.03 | 11.6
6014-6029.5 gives -0.02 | 12.2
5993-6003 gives 0.10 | 11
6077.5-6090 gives 0.04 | 11.6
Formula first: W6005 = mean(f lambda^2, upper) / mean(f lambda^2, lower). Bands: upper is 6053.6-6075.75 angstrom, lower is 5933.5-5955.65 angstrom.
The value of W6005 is 1.07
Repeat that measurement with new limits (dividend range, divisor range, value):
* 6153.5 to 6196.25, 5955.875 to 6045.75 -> 1.09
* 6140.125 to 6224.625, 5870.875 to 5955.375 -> 1.09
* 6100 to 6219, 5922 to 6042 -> 1.08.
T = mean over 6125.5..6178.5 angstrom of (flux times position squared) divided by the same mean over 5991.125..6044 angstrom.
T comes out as 1.1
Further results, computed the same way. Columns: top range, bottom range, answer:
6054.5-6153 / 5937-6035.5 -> 1.06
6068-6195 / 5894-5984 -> 1.06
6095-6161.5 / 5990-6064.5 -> 1.06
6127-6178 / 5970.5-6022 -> 1.09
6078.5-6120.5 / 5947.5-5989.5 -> 1.04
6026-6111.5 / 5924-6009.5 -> 1.05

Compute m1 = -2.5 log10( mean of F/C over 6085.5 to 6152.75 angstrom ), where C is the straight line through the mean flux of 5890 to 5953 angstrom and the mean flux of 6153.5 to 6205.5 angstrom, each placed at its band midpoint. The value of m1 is 0.02 mag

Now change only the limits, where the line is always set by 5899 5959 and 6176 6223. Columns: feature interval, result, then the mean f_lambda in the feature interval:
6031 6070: 0.03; 11.7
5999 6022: 0.04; 11.7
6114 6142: 0.00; 12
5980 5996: 0.09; 11.1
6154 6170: 0.00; 12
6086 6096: 0.05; 11.5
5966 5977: 0.06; 11.4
